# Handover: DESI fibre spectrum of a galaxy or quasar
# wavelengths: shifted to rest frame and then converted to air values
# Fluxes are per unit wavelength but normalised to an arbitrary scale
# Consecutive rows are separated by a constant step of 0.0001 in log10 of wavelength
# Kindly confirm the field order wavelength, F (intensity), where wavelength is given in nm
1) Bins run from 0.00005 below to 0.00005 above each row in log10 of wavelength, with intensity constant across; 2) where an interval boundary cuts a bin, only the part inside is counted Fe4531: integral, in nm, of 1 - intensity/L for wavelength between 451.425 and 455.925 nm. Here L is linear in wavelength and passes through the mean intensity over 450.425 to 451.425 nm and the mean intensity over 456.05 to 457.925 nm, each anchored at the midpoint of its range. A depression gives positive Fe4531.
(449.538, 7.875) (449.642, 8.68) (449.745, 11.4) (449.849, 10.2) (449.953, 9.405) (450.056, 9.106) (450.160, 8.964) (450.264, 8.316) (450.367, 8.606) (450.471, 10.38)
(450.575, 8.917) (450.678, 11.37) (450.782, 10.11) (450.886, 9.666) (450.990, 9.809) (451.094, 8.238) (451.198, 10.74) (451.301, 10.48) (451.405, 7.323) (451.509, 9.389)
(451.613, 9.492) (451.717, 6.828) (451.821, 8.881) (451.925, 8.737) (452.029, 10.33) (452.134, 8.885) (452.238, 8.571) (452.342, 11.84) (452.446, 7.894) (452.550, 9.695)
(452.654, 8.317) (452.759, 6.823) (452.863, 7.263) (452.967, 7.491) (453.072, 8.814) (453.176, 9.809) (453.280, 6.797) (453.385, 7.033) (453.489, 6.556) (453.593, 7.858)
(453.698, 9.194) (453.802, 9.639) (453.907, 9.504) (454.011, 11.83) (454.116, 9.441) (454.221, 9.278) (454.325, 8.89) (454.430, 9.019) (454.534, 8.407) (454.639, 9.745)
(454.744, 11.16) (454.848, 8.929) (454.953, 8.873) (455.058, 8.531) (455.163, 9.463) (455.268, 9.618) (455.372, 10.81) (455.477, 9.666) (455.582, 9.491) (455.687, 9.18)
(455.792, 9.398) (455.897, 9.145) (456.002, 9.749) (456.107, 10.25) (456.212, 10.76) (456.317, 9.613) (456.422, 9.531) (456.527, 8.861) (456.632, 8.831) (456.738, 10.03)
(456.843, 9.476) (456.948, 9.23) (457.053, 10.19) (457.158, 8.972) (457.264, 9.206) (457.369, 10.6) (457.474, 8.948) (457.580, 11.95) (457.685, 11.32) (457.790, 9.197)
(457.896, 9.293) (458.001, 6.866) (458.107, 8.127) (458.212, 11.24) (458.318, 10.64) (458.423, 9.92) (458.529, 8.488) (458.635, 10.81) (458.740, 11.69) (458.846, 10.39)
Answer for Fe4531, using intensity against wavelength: 0.37 nm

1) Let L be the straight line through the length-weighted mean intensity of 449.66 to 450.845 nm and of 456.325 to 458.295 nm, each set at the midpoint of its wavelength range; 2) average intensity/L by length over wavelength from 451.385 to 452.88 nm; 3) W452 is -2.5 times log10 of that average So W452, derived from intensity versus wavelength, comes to 0.11 mag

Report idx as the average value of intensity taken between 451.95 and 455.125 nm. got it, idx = 8.88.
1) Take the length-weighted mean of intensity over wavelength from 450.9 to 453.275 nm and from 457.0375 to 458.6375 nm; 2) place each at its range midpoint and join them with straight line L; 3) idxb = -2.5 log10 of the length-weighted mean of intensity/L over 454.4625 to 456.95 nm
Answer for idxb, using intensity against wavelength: -0.02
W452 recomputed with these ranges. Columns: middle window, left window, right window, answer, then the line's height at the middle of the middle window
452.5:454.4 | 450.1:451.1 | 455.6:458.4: 0.12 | 9.55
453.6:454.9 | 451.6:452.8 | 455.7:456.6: -0.03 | 9.25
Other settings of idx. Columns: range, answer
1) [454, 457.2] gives 9.53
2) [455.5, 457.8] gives 9.73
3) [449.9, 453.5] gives 8.91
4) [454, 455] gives 9.47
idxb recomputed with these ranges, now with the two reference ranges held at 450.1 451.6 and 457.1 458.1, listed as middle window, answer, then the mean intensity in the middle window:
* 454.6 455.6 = -0.02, 9.63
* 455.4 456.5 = -0.02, 9.68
